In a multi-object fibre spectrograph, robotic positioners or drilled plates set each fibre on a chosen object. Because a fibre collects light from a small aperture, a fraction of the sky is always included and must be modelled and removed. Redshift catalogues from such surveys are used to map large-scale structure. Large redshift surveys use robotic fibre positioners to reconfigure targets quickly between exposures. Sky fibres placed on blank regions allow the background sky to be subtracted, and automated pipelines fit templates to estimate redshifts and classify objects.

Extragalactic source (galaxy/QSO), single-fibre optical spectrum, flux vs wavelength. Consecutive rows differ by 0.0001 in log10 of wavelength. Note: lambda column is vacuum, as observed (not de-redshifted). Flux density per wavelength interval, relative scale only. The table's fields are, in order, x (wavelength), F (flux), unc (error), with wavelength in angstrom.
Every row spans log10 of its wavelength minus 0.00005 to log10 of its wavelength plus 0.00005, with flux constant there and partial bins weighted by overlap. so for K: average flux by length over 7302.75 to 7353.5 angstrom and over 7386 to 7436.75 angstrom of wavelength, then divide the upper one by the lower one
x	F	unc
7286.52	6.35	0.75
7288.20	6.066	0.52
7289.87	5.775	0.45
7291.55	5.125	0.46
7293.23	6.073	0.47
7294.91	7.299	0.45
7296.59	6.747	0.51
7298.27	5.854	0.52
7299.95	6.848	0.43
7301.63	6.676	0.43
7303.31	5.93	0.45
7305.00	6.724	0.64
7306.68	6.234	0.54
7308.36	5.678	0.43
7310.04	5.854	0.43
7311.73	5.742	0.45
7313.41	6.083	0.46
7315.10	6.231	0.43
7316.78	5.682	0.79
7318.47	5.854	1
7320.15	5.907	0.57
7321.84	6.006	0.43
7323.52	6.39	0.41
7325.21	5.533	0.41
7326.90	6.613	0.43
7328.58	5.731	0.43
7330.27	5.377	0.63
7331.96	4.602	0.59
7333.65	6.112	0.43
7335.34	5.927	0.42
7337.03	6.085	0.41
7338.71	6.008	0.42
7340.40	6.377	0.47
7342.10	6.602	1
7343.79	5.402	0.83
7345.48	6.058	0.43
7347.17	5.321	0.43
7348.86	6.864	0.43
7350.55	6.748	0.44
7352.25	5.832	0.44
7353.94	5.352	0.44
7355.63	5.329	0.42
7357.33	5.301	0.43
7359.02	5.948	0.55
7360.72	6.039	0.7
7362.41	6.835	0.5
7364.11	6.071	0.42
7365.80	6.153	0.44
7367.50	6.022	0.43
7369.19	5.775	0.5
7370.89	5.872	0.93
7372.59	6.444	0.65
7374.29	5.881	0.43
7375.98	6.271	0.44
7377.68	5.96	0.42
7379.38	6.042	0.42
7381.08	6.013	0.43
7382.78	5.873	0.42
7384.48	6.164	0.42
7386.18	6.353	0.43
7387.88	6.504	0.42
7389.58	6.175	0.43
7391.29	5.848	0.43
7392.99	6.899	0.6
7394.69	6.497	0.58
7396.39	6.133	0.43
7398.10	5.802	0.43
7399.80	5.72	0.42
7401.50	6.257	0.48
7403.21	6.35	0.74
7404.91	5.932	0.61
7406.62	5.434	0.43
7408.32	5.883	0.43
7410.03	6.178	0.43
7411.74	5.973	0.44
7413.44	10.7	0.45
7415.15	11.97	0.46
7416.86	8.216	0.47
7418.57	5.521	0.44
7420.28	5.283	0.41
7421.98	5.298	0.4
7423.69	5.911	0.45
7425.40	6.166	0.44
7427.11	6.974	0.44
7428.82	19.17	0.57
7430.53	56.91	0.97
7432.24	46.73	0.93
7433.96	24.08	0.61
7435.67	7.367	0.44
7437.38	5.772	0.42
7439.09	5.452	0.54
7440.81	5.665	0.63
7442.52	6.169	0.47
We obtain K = 1.8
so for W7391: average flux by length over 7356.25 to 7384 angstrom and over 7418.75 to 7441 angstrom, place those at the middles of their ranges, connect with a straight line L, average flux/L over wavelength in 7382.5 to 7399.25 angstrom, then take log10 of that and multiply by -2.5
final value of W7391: 0.43 mag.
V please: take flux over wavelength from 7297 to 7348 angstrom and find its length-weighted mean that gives 5.99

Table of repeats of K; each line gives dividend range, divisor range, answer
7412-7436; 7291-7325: 2.55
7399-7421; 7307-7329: 1.16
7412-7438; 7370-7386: 2.46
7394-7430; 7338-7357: 1.28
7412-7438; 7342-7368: 2.50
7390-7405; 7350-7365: 1.04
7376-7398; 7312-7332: 1.05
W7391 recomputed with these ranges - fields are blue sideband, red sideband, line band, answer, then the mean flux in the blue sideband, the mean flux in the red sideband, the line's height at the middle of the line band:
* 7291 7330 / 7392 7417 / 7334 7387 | 0.09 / 6.12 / 6.89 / 6.53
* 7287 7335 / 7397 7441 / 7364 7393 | 0.45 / 6.03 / 11.2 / 9.29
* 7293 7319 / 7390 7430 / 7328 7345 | 0.14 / 6.23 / 7.53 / 6.61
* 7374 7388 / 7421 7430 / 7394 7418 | 0.23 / 6.11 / 10.4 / 8.52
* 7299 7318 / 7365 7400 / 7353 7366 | 0.05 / 6.14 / 6.12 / 6.13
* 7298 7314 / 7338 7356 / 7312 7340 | 0.04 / 6.17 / 6.01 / 6.09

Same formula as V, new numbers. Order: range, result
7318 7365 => 5.94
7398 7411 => 5.95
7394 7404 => 6.12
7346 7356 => 5.94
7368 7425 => 6.4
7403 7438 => 12.6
